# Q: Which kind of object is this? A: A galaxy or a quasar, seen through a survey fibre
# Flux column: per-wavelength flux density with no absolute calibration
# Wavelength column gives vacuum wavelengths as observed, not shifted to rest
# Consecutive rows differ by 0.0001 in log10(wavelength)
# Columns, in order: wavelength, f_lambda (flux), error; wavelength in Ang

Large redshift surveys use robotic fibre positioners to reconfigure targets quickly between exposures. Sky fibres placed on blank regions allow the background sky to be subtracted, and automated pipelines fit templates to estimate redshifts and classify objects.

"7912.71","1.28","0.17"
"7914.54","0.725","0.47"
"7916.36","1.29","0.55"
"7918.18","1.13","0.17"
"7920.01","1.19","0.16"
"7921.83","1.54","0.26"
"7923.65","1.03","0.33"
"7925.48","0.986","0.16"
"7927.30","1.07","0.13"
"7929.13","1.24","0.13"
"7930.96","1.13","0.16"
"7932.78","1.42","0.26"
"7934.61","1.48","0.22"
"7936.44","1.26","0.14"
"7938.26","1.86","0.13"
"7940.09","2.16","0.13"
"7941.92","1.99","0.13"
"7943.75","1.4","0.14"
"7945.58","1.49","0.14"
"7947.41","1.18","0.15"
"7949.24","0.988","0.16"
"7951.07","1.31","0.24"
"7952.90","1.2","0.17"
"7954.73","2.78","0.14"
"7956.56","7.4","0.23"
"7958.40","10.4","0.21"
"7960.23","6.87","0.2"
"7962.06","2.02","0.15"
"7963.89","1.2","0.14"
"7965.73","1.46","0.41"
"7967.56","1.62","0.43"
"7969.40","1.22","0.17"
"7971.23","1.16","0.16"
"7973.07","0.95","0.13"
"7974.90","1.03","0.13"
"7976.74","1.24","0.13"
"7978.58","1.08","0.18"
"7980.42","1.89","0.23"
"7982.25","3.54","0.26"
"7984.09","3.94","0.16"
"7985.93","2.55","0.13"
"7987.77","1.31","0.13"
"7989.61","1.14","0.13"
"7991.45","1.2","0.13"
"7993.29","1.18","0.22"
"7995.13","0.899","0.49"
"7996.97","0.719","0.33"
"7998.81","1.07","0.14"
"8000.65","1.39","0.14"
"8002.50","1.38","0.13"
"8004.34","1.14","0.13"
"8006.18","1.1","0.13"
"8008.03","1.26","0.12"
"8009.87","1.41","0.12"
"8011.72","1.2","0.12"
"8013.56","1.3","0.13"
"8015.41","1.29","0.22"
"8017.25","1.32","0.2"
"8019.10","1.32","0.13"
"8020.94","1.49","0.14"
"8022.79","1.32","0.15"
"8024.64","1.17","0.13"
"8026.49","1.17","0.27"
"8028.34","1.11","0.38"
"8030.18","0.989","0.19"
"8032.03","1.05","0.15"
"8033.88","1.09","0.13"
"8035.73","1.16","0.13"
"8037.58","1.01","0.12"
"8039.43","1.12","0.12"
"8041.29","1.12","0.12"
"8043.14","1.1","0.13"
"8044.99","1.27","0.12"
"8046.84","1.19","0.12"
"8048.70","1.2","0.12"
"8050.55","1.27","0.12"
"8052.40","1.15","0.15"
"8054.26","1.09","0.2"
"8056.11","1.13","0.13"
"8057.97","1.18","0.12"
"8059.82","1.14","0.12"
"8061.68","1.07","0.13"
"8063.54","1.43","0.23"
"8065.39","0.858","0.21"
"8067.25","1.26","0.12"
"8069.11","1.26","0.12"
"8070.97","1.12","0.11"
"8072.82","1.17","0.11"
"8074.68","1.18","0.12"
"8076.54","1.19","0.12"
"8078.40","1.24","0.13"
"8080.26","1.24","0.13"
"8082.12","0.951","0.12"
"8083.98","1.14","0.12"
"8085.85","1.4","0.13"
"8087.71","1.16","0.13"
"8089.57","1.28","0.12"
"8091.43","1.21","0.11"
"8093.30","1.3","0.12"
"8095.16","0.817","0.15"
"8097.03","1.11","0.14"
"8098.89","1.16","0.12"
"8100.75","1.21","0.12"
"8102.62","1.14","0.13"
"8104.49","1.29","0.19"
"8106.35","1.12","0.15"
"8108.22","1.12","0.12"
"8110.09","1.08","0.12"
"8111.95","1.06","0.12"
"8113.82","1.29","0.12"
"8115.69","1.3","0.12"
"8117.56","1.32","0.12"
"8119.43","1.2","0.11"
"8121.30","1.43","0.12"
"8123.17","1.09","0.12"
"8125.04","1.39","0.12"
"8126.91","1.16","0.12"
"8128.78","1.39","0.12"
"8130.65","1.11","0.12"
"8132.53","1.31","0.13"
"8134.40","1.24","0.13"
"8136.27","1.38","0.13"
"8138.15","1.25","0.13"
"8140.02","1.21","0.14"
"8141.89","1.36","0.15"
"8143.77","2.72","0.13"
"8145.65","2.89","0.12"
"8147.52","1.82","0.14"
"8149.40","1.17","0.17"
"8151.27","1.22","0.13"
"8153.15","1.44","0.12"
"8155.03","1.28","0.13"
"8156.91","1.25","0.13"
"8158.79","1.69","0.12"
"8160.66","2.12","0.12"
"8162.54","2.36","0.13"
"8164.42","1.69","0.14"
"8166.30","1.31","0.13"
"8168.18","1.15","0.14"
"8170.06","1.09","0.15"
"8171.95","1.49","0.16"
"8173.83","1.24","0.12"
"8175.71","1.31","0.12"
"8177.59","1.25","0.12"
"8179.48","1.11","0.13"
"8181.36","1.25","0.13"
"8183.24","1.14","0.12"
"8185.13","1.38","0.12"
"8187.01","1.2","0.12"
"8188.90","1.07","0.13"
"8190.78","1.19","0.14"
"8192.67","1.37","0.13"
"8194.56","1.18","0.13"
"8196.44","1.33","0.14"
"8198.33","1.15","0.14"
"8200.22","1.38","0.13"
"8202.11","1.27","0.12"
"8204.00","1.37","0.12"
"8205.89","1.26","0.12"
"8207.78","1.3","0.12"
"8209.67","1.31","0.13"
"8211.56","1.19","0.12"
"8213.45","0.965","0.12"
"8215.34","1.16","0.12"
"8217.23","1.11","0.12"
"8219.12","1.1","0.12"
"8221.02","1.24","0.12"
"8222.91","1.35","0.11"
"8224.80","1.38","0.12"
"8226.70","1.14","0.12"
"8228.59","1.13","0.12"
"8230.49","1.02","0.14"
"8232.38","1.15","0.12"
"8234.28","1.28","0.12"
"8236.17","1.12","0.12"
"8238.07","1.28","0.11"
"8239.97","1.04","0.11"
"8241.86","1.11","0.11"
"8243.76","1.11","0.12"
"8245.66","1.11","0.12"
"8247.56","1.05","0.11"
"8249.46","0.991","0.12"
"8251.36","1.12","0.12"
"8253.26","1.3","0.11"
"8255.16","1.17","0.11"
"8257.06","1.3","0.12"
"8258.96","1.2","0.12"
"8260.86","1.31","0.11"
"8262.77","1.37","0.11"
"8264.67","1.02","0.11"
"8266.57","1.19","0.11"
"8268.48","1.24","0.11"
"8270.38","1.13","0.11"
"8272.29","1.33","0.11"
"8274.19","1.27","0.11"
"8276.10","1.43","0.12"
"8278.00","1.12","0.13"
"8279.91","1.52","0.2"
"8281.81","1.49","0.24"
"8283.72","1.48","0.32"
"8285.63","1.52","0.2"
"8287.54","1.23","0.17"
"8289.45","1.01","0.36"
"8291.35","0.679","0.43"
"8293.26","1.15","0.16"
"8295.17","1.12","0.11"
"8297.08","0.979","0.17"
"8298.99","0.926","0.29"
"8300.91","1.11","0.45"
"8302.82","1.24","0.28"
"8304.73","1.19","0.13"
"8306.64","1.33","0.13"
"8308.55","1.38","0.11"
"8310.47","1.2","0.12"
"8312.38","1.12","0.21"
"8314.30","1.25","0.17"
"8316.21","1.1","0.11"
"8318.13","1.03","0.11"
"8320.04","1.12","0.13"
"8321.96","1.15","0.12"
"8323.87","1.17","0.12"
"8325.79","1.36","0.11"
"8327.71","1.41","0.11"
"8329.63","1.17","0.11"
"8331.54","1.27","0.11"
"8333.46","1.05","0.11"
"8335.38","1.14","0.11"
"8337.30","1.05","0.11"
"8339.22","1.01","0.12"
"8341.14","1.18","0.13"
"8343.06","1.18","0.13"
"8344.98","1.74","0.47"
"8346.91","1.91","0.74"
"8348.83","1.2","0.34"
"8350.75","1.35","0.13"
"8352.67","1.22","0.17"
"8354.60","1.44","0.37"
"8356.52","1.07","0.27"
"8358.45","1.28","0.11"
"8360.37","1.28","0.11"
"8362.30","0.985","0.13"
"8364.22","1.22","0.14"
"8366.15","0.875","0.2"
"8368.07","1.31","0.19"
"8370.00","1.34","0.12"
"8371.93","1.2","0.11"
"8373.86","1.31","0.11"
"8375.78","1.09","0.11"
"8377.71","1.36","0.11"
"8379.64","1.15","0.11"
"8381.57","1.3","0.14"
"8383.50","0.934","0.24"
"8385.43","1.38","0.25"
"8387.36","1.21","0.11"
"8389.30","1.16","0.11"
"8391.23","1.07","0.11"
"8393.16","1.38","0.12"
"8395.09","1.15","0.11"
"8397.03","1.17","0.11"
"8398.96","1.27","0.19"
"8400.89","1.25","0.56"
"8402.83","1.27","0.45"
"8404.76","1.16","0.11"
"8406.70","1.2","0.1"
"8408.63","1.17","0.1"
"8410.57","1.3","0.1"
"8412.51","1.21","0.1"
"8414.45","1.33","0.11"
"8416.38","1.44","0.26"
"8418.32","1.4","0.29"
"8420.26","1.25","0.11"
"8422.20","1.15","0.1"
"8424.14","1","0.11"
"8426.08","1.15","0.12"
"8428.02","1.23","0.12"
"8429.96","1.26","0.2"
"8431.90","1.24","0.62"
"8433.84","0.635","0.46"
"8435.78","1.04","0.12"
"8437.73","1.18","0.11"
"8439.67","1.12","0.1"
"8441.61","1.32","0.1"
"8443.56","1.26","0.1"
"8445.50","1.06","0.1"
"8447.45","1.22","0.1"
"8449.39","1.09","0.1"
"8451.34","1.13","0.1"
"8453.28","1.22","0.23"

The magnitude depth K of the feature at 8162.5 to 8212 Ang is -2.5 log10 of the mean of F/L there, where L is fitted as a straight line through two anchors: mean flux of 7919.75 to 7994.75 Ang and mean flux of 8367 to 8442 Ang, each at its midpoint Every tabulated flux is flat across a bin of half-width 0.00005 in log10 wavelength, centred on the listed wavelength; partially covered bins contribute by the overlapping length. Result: 0.24 mag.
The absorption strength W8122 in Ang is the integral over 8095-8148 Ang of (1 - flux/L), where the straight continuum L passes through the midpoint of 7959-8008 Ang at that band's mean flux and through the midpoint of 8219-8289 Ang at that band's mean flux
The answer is 4.6 Ang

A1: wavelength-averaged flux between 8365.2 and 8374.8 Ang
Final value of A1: 1.21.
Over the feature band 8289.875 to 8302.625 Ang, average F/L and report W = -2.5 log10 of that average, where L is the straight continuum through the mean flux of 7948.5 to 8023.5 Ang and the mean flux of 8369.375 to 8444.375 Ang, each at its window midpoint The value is 0.36 mag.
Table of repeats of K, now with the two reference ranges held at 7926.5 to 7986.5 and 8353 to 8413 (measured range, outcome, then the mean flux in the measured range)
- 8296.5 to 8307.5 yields 0.232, 1.13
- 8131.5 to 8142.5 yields 0.362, 1.29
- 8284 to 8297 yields 0.259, 1.13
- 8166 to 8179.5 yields 0.342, 1.25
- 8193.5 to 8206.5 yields 0.275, 1.28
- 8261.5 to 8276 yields 0.198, 1.23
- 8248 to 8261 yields 0.266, 1.19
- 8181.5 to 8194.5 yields 0.342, 1.22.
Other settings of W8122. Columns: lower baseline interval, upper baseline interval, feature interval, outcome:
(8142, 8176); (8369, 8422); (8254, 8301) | 7.1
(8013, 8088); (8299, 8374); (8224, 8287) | -0.7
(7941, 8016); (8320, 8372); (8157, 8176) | 0.7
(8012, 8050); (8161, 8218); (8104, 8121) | 0.5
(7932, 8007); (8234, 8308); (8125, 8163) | -0.4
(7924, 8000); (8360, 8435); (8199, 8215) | 3.1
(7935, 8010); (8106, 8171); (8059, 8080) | 6.2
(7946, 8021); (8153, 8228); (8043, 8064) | 6.7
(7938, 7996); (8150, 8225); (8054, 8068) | 5.3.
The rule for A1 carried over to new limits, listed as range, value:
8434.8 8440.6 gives 1.11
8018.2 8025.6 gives 1.32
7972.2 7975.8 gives 0.992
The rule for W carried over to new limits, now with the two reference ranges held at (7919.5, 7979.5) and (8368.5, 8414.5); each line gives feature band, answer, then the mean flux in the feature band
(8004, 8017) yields 0.46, 1.25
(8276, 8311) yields 0.16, 1.21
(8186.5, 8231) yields 0.26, 1.22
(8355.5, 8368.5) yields 0.12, 1.14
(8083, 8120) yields 0.42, 1.18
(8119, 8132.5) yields 0.33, 1.26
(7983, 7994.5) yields 0.04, 1.89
